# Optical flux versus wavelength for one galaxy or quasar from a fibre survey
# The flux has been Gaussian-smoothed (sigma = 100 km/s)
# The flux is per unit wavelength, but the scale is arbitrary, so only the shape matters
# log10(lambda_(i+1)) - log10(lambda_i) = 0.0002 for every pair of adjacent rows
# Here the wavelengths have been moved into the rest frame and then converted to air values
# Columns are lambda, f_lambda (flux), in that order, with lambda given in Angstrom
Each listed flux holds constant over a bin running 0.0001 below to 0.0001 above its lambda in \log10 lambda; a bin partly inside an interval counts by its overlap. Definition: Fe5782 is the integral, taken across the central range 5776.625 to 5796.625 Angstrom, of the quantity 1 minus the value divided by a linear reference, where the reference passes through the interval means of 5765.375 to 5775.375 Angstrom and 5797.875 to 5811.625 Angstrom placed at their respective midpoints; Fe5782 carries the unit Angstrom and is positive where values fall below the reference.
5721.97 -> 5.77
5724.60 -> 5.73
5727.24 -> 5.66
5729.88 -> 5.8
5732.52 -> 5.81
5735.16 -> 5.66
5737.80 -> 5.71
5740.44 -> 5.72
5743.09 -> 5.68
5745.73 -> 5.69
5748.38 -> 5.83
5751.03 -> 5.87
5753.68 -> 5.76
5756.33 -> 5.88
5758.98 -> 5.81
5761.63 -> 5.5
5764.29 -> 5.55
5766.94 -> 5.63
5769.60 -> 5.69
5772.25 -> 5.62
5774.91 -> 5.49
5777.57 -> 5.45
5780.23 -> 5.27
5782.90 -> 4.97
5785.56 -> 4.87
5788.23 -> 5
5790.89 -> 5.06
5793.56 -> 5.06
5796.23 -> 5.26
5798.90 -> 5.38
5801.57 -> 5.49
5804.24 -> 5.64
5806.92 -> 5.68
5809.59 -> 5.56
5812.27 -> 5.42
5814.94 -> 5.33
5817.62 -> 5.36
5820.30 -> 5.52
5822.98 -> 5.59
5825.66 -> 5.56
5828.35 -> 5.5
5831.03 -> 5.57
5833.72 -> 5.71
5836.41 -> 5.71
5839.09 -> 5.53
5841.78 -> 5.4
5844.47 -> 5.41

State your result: 1.7 Angstrom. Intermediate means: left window 5.62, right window 5.55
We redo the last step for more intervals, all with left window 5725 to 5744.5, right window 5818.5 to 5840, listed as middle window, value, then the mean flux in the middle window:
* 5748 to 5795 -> 1.8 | 5.45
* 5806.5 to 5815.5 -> 0.2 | 5.5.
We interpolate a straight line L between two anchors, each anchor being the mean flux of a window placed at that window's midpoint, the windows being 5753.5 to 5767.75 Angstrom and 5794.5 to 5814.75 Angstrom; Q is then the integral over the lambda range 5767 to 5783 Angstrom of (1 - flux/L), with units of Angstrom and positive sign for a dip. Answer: 0.4 Angstrom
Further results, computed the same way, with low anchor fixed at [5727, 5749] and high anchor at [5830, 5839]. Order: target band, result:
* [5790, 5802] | 0.9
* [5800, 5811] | 0.2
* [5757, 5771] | 0.1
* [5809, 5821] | 0.5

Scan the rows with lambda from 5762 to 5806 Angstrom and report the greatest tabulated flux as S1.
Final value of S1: 5.69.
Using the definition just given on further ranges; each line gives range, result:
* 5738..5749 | 5.83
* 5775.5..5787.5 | 5.45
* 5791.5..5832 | 5.68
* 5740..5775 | 5.88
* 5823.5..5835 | 5.71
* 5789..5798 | 5.26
